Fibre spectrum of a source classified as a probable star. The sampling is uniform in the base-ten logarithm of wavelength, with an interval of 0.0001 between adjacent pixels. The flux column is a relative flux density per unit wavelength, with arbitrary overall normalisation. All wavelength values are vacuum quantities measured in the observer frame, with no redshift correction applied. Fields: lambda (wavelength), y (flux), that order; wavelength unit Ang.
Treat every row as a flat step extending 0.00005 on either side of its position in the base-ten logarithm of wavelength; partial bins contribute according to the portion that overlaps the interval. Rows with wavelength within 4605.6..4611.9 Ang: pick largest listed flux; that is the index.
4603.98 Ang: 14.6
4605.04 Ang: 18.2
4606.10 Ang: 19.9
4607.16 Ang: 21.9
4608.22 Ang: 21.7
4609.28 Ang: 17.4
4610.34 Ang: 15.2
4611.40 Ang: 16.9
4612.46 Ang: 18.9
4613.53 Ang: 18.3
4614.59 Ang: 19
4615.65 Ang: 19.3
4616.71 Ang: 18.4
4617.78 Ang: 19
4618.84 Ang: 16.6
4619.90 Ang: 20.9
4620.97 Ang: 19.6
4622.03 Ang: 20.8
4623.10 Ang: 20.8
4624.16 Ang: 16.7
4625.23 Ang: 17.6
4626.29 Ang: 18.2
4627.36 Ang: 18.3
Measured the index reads 21.9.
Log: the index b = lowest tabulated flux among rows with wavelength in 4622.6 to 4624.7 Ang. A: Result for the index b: 16.7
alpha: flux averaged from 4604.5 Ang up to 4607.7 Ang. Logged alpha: 20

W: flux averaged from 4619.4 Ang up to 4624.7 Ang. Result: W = 19.7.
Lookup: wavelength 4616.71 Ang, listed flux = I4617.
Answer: 18.4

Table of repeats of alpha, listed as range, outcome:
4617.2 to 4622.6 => 19.4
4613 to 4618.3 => 18.8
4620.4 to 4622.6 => 20.1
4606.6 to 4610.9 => 19.1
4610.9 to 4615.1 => 18.3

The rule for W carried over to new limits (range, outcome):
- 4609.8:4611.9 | 16.1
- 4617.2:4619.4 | 17.9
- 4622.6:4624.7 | 18.7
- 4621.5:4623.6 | 20.8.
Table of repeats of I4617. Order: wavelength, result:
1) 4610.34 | 15.2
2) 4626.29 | 18.2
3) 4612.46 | 18.9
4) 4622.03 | 20.8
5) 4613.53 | 18.3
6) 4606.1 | 19.9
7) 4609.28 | 17.4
